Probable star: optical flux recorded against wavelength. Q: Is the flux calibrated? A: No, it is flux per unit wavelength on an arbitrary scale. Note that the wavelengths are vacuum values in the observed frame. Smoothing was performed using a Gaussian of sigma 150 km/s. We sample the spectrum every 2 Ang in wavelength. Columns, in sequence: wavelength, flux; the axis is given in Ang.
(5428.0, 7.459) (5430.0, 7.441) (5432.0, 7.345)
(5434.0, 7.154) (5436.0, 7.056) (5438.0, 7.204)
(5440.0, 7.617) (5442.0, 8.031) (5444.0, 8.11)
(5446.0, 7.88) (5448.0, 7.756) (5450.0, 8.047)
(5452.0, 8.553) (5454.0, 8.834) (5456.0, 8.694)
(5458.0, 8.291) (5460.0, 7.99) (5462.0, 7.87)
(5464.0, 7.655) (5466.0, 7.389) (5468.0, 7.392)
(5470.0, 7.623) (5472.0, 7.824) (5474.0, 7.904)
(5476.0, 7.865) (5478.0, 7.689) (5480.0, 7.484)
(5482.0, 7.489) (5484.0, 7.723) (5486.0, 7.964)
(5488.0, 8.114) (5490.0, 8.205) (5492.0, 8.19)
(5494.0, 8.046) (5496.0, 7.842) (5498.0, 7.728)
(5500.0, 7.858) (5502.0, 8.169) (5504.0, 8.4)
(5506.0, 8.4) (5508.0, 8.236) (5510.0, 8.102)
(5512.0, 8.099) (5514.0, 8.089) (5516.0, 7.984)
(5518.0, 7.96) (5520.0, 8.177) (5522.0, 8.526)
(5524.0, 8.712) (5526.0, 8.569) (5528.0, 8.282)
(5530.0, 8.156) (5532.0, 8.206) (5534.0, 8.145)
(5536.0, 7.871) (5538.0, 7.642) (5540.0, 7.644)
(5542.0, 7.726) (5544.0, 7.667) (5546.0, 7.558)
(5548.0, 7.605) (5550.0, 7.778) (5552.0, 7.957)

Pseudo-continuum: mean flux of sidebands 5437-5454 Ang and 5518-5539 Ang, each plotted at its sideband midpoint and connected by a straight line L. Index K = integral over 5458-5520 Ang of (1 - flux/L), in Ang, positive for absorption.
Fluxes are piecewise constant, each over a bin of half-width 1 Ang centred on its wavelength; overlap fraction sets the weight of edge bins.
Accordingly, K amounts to 1.3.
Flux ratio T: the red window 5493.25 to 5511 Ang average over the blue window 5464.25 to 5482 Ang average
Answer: 1.1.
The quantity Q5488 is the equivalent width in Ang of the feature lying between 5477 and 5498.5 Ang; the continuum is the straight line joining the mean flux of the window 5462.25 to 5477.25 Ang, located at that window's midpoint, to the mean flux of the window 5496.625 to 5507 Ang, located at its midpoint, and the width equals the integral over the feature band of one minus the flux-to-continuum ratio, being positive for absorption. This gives 0.1 Ang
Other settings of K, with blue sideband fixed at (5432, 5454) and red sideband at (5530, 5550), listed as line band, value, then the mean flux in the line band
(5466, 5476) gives 0.1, 7.67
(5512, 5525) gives -0.7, 8.23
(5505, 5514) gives -0.5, 8.2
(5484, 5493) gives -0.3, 8.07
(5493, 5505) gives -0.3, 8.01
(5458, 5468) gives 0.0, 7.75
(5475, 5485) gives 0.2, 7.65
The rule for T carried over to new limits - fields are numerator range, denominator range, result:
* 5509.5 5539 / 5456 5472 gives 1.05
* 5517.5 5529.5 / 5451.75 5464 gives 1.01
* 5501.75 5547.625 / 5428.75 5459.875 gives 1.03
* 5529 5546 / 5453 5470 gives 0.98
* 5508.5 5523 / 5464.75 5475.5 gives 1.07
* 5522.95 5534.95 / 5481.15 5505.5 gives 1.04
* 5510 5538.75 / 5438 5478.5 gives 1.03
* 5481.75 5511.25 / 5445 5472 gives 1.01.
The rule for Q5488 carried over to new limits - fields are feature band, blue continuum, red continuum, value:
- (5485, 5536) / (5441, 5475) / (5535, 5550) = -2.4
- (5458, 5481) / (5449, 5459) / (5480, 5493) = 1.4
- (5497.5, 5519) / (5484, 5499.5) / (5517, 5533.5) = 0.1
